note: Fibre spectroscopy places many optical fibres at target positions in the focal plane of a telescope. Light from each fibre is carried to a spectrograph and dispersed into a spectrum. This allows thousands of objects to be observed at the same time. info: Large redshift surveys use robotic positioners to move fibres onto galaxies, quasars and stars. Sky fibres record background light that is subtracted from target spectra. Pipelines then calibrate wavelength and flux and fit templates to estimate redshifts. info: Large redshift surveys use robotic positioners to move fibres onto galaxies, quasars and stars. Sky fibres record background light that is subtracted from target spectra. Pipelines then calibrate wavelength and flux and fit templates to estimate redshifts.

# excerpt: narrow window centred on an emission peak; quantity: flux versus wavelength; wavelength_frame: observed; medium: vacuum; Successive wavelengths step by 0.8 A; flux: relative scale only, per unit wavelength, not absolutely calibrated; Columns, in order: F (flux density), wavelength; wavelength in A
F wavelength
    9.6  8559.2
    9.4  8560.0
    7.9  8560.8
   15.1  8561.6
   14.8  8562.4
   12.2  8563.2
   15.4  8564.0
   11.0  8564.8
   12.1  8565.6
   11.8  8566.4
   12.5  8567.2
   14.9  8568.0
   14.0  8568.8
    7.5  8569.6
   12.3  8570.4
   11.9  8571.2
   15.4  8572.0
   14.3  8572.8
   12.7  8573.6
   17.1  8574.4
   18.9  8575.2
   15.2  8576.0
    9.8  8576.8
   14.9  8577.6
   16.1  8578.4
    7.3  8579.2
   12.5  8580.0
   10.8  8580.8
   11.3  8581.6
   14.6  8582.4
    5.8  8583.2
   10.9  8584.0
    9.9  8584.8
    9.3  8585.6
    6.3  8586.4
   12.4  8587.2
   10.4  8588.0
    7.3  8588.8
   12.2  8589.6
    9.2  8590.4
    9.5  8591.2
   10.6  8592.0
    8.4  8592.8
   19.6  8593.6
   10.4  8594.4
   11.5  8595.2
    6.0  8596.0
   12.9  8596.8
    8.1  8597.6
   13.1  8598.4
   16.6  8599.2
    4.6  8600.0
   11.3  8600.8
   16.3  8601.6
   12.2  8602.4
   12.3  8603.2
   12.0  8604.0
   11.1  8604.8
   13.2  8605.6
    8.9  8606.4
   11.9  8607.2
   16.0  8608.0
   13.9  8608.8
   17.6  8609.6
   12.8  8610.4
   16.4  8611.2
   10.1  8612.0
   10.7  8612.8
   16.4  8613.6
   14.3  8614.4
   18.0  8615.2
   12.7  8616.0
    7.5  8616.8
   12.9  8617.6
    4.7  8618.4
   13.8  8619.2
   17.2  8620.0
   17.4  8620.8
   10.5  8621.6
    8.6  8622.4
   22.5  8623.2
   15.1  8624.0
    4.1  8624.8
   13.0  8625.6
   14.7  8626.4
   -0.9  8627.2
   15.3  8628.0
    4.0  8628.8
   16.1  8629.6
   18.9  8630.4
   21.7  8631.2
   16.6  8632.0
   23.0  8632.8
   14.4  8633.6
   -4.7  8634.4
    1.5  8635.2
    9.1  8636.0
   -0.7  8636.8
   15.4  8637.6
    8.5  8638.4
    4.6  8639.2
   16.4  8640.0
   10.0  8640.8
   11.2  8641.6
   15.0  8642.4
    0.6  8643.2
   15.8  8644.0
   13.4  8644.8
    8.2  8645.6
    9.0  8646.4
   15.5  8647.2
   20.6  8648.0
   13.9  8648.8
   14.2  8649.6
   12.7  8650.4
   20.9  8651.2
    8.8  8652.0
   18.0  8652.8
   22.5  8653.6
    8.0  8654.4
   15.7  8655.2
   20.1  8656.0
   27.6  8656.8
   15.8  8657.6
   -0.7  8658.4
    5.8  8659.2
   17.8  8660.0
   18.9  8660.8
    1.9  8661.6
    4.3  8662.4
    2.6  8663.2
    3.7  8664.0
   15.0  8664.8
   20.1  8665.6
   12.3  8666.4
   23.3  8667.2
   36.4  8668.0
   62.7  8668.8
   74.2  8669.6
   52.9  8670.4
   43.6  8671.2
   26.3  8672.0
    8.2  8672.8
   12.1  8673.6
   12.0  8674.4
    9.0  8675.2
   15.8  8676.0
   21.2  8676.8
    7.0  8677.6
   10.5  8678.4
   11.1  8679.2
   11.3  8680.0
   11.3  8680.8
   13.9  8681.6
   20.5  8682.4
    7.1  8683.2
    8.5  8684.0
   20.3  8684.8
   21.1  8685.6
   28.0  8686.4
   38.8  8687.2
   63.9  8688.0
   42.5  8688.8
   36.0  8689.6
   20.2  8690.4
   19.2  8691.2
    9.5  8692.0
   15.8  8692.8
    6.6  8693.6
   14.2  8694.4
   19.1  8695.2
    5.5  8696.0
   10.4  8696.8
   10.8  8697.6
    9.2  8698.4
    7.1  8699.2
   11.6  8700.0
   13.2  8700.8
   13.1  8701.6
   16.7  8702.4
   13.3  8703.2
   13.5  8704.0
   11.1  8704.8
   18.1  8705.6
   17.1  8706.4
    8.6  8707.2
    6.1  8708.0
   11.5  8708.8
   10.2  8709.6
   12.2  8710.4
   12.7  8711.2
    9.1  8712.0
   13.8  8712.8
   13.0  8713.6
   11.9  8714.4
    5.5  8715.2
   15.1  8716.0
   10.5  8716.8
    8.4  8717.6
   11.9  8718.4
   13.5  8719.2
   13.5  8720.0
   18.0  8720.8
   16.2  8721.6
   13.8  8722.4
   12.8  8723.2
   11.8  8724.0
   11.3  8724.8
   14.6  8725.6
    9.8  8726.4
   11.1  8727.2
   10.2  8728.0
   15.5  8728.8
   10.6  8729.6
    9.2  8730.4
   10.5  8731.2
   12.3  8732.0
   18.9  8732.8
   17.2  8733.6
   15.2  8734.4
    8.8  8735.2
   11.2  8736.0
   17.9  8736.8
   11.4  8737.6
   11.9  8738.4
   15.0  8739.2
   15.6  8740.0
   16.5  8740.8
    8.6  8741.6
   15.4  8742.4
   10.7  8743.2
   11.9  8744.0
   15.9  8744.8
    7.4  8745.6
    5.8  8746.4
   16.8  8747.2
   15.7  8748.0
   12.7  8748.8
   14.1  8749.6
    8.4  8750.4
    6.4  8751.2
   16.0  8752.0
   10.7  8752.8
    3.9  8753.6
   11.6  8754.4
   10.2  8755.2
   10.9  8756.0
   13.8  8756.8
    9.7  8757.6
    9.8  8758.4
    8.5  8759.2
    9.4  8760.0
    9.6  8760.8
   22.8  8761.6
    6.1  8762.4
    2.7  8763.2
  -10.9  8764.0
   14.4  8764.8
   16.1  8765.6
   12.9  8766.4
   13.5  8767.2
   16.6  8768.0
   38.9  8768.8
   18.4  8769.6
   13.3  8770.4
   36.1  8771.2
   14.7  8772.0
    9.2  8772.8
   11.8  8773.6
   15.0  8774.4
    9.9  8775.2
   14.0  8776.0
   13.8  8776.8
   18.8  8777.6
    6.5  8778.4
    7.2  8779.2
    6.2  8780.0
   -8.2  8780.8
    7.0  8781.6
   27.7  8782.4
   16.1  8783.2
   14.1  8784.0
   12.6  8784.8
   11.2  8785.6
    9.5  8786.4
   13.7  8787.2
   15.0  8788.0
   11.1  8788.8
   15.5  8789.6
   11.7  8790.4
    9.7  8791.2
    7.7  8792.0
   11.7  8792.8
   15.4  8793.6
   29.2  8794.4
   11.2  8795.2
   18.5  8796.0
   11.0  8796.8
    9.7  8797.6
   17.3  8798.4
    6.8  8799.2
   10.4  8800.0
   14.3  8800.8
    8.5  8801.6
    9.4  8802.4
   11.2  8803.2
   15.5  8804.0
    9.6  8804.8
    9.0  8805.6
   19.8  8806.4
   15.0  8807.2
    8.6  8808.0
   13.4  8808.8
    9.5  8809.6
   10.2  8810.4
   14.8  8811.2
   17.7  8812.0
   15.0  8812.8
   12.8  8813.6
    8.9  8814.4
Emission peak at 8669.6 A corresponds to [S II]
